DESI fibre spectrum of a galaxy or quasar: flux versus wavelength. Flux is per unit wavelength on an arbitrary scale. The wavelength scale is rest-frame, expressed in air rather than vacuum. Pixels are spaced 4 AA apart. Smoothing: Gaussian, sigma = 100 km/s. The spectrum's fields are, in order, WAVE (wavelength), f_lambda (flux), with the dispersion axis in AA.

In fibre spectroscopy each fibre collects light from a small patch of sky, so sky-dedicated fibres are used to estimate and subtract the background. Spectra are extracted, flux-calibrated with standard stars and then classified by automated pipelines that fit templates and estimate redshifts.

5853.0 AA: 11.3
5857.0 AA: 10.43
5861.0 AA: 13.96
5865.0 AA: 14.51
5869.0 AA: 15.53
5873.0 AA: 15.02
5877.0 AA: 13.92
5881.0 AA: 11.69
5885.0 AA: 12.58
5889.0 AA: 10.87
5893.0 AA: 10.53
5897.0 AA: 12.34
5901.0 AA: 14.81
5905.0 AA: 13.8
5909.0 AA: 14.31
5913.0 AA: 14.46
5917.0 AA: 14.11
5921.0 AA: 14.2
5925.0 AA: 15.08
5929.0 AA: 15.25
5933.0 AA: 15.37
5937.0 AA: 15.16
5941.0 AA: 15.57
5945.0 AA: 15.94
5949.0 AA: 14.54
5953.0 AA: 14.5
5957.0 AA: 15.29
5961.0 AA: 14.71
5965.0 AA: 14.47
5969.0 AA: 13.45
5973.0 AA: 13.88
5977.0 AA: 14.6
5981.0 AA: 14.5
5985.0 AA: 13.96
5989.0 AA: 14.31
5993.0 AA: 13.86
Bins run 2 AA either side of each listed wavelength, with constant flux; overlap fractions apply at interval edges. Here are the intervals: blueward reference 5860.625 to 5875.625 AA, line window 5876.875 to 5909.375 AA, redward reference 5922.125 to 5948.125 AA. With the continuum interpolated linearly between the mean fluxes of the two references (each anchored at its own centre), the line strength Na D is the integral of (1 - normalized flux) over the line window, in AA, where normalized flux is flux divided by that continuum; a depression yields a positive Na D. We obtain 5.17 AA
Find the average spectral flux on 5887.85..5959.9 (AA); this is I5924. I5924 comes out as 14.3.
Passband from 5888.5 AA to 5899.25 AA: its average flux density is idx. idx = 11.4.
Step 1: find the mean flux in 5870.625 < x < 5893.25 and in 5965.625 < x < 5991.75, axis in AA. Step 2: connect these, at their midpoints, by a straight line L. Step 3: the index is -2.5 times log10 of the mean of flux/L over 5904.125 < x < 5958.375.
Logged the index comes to -0.11 mag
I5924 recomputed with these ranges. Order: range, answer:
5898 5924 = 14.2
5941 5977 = 14.7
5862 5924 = 13.5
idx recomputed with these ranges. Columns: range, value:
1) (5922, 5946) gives 15.3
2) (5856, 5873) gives 14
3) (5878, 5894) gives 11.6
